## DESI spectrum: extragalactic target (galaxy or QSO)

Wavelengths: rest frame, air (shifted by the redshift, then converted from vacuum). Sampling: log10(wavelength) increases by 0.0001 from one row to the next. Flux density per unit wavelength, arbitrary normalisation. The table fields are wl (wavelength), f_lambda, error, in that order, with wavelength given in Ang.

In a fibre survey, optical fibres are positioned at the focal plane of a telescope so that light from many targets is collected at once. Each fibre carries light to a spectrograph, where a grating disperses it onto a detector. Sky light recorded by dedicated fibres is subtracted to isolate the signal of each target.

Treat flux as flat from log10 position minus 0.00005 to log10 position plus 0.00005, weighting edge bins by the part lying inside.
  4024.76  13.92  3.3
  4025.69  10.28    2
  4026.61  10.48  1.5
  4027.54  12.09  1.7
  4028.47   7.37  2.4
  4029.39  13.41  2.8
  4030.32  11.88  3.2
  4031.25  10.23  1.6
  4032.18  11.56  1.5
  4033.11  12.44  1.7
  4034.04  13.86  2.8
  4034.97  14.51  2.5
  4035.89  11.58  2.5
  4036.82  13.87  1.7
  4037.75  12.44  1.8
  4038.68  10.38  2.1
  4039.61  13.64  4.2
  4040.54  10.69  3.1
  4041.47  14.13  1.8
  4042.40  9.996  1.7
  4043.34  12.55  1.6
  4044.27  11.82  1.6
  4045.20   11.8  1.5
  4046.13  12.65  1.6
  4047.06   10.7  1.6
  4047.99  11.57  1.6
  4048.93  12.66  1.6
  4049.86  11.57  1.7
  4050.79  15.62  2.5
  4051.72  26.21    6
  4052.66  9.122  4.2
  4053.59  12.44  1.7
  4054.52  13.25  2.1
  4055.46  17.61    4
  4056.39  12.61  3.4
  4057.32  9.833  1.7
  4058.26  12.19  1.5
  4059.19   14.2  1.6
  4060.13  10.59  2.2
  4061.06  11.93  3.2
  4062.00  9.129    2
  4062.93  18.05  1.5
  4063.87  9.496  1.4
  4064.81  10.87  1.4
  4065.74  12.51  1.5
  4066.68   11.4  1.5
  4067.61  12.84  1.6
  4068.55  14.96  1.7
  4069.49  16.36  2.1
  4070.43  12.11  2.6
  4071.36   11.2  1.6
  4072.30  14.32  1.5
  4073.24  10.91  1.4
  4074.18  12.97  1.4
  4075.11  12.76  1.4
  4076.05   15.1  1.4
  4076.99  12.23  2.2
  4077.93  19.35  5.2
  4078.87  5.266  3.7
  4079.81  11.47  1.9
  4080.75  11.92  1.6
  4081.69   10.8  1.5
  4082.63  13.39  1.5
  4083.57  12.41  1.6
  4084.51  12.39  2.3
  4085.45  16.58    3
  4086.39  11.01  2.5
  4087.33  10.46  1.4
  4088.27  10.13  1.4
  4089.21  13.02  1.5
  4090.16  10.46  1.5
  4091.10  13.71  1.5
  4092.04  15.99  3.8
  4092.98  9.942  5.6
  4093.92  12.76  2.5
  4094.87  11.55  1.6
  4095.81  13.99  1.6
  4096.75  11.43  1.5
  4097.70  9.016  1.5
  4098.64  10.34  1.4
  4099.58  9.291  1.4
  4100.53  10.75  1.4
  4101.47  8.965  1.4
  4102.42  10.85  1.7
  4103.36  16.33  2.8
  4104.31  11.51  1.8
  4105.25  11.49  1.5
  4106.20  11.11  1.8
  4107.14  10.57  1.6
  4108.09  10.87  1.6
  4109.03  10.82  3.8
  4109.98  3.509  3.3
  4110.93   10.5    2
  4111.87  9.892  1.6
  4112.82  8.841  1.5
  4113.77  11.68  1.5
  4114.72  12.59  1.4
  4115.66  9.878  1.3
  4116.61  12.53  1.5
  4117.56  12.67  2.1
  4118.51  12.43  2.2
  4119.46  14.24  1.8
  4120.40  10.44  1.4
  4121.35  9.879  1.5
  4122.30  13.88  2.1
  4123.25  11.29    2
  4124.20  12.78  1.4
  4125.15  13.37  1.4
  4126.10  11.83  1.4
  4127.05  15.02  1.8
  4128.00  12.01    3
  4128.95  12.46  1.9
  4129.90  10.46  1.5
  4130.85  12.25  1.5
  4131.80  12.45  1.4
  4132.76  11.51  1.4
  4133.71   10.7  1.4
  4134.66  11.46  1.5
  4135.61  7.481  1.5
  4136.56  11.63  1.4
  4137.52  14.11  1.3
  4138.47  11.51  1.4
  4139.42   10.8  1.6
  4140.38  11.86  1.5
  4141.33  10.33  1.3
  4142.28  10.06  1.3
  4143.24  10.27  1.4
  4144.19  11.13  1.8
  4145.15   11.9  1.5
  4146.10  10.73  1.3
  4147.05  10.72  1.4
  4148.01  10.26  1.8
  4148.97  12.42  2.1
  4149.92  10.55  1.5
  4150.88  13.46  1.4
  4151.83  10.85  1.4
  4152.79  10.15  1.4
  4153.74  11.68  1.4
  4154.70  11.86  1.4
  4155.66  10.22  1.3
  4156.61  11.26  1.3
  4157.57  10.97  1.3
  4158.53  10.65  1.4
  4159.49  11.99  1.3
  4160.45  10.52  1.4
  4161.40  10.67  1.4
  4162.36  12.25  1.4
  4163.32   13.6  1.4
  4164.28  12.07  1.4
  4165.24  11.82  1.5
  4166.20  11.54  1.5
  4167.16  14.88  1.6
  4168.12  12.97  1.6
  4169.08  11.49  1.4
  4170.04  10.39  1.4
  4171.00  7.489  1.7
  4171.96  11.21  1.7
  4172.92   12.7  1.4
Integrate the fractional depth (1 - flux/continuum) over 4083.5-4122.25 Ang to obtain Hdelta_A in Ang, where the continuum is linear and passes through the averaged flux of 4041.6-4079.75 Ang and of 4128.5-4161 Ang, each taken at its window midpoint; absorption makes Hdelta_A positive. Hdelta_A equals 1.9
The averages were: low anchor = 12.8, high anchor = 11.2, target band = 11.4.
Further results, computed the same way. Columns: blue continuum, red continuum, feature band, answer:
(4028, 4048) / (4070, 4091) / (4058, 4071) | -0.5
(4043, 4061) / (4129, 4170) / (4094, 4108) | 1.1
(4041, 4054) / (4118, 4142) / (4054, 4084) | 0.3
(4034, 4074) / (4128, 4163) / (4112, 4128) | -0.5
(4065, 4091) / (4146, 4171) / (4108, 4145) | 1.7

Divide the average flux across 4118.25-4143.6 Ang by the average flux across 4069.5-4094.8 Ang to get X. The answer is 0.94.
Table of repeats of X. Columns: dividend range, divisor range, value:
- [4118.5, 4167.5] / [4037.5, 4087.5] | 0.92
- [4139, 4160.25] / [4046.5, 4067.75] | 0.86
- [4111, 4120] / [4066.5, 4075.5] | 0.89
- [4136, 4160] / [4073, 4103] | 0.94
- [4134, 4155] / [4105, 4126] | 1.00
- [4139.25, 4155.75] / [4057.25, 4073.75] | 0.89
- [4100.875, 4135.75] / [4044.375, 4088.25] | 0.89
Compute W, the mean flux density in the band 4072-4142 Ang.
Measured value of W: 11.7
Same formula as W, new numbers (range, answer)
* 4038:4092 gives 12.6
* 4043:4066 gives 12.8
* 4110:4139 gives 11.6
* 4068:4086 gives 13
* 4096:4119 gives 10.8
